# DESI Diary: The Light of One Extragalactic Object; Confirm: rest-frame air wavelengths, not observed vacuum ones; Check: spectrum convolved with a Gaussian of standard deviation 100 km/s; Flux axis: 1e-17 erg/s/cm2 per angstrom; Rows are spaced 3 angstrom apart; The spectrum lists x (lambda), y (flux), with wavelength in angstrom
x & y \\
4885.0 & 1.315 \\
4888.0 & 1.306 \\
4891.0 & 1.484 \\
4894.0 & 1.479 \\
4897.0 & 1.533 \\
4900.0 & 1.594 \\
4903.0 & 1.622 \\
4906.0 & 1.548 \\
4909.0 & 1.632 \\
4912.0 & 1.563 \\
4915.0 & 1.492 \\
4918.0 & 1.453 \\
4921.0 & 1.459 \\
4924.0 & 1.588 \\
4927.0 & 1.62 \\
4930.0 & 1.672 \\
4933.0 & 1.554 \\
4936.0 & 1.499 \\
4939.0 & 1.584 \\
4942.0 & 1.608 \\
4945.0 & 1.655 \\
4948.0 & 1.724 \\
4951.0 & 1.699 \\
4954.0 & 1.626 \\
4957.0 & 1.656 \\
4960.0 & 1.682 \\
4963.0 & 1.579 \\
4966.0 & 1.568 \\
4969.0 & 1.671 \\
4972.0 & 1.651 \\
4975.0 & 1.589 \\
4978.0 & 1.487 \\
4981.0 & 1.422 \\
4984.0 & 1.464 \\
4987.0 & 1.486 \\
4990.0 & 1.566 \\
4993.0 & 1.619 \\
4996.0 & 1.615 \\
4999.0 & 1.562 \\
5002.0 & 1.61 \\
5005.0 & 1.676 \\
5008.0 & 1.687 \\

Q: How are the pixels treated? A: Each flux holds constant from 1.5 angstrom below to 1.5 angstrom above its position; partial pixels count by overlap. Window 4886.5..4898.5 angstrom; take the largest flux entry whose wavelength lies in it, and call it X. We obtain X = 1.533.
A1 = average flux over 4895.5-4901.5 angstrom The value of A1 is 1.56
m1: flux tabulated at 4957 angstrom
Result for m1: 1.656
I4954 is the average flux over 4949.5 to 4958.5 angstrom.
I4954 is 1.66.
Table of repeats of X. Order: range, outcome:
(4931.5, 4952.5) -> 1.724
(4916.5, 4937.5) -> 1.672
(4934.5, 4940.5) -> 1.584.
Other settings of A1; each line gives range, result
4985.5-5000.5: 1.57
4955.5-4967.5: 1.62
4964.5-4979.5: 1.59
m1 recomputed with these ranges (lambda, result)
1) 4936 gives 1.499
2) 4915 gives 1.492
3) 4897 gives 1.533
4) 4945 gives 1.655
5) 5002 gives 1.61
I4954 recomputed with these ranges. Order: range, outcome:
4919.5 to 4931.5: 1.58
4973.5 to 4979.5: 1.54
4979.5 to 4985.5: 1.44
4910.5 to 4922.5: 1.49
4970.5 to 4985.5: 1.52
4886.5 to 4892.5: 1.4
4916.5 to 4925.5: 1.5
